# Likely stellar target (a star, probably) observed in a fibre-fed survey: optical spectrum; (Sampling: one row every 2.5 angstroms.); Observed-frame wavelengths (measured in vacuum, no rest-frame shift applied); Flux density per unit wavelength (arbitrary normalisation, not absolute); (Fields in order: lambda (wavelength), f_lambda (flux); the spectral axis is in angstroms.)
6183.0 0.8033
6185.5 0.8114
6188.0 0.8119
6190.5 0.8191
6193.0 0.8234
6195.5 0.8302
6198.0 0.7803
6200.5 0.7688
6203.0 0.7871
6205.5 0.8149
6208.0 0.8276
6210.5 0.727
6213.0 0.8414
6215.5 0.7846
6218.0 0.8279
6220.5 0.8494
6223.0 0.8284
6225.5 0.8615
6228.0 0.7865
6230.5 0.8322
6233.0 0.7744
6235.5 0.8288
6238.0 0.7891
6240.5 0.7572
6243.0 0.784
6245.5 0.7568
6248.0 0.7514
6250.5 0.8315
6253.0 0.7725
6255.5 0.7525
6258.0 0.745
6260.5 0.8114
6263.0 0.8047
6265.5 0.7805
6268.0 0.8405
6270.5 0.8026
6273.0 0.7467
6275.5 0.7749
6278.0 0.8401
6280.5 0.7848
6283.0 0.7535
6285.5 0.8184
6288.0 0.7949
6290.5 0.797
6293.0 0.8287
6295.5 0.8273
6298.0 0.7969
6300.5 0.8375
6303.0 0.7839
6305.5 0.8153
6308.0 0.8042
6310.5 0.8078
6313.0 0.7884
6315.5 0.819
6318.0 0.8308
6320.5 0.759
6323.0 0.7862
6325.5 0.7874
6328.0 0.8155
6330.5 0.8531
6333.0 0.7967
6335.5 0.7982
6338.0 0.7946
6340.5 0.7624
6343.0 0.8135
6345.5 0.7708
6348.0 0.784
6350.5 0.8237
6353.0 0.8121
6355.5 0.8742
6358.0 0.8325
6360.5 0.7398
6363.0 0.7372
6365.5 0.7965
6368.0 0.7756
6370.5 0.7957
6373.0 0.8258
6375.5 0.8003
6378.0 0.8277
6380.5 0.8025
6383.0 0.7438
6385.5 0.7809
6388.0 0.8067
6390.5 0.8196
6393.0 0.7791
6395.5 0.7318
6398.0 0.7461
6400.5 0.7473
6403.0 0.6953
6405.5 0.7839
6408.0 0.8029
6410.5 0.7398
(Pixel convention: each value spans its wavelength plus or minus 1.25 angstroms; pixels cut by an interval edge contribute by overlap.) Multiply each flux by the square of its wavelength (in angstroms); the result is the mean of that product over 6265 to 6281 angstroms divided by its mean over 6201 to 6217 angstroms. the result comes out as 1.0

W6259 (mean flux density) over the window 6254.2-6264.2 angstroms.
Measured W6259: 0.778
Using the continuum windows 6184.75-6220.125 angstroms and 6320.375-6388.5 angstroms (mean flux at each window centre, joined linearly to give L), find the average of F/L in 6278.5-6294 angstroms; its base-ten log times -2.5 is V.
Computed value 0.00 mag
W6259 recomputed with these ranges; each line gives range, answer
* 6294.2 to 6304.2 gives 0.812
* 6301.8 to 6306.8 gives 0.8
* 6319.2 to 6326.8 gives 0.778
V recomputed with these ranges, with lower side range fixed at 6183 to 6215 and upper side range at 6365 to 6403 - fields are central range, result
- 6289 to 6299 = -0.03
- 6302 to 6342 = -0.02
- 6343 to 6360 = -0.04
